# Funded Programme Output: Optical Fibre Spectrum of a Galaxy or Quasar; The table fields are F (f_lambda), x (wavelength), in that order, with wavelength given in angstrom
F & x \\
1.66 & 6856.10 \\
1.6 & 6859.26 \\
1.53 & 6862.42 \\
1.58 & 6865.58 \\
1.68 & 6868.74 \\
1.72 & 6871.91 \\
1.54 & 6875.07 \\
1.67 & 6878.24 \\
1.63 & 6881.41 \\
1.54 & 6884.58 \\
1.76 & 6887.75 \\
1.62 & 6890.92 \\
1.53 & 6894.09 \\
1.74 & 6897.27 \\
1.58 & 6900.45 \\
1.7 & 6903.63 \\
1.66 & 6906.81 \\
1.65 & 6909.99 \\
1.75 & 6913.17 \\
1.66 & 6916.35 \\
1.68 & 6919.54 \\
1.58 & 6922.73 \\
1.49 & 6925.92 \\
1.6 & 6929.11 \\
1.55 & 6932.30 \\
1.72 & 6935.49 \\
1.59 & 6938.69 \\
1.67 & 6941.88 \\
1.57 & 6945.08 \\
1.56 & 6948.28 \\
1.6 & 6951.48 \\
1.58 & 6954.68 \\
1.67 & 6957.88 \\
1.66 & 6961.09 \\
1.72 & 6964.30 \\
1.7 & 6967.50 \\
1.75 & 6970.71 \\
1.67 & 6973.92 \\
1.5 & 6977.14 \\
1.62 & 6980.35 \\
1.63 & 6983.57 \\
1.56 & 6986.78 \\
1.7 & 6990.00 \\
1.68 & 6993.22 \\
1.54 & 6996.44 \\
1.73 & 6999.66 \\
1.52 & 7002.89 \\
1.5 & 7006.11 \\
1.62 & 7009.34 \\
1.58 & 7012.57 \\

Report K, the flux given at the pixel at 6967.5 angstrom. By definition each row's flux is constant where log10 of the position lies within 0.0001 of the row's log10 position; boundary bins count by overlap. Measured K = 1.7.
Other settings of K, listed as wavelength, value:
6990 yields 1.7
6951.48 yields 1.6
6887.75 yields 1.76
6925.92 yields 1.49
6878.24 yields 1.67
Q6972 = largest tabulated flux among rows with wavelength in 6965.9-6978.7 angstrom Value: 1.75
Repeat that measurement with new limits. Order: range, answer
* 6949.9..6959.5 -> 1.67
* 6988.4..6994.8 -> 1.7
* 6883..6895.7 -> 1.76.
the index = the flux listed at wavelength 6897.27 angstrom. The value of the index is 1.74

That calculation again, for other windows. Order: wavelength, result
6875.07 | 1.54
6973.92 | 1.67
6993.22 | 1.68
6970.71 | 1.75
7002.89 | 1.52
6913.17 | 1.75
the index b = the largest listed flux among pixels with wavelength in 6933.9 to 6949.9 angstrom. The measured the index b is 1.72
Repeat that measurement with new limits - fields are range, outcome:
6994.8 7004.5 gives 1.73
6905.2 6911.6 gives 1.66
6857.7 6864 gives 1.6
